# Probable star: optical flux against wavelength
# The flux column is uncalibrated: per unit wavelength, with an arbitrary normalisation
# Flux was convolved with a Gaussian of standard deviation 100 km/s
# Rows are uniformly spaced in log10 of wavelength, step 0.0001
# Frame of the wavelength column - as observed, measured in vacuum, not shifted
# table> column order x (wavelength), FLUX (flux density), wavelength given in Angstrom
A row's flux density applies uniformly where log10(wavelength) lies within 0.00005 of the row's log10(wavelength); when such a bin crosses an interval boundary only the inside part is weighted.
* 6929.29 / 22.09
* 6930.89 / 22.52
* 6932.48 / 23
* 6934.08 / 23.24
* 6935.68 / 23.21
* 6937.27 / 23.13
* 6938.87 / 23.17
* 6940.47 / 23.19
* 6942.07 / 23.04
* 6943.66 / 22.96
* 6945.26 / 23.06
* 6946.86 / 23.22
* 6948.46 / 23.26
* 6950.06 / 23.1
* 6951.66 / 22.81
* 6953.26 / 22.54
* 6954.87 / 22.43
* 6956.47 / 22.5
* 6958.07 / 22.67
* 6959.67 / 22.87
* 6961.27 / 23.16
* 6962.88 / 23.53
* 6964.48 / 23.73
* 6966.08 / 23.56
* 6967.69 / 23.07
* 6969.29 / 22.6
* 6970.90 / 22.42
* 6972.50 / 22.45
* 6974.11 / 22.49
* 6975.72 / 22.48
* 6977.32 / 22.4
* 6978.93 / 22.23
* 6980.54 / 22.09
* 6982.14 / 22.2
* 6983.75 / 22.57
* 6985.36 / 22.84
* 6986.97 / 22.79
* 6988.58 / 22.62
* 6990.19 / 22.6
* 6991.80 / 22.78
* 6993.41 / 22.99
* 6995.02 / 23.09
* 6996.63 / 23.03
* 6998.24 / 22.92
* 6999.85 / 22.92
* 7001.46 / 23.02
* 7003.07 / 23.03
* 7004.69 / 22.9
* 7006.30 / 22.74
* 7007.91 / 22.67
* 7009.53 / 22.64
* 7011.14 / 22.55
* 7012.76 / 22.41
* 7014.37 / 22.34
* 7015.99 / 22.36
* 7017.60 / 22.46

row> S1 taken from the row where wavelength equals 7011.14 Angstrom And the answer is 22.55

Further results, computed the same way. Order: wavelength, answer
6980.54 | 22.09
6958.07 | 22.67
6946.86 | 23.22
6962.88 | 23.53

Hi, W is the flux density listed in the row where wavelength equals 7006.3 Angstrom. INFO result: 22.74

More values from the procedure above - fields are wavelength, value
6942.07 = 23.04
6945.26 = 23.06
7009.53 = 22.64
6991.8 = 22.78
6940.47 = 23.19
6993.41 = 22.99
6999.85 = 22.92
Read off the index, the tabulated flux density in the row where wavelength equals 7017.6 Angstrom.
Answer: 22.46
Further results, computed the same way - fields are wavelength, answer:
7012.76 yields 22.41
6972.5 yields 22.45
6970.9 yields 22.42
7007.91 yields 22.67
